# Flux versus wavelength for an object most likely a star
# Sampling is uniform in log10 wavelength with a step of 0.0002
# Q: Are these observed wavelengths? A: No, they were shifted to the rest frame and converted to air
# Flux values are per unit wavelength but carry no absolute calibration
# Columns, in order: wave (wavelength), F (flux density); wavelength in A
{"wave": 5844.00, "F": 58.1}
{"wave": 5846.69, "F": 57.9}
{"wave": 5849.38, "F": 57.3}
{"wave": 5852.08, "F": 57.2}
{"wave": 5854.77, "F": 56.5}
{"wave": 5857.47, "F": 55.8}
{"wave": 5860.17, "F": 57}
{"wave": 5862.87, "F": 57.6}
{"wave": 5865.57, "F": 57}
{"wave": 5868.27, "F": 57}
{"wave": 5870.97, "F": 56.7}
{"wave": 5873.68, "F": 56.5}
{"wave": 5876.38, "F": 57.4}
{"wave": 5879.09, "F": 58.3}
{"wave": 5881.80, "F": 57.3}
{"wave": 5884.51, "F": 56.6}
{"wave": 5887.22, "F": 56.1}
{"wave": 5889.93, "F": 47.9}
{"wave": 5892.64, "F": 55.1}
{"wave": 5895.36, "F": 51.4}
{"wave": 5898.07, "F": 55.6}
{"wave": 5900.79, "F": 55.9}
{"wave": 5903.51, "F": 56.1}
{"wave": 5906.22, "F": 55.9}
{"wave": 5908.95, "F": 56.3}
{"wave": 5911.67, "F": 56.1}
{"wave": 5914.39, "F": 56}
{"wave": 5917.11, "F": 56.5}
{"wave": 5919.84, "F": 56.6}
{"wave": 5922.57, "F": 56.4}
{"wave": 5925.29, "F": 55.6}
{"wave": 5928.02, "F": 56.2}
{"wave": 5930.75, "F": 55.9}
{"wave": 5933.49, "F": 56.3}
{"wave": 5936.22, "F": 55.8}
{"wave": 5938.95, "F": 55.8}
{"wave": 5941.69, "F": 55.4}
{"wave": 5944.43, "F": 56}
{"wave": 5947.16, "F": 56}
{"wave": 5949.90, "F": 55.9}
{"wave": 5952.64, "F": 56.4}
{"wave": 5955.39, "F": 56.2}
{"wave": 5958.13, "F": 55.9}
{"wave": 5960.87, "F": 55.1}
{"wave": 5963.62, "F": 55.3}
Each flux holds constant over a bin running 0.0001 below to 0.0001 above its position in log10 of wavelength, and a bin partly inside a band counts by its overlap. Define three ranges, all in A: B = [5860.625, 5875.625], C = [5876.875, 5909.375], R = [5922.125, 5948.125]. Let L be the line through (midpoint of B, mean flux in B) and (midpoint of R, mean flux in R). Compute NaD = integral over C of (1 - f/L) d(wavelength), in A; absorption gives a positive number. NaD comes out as 0.8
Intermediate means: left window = 57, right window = 55.9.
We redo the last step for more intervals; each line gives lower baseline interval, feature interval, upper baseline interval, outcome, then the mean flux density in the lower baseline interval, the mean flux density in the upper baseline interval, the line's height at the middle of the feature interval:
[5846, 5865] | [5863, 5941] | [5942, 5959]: 0.88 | 57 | 56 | 56.5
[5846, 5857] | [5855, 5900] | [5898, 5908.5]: 0.52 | 57.1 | 55.9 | 56.5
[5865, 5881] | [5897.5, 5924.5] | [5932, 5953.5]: 0.17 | 57.2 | 55.9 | 56.5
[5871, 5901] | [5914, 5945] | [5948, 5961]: -0.17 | 55.3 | 56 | 55.7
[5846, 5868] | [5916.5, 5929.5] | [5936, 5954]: -0.01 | 57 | 55.9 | 56.2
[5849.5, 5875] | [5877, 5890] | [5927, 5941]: 0.11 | 56.8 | 55.9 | 56.6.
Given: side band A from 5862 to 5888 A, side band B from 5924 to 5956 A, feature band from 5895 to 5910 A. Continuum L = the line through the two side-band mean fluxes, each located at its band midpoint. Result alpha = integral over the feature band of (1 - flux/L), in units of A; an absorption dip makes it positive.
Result 0.3 A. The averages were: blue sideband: 57.1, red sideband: 55.9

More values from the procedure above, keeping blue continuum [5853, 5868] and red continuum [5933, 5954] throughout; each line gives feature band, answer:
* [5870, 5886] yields -0.14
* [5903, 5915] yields 0.05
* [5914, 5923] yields -0.03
